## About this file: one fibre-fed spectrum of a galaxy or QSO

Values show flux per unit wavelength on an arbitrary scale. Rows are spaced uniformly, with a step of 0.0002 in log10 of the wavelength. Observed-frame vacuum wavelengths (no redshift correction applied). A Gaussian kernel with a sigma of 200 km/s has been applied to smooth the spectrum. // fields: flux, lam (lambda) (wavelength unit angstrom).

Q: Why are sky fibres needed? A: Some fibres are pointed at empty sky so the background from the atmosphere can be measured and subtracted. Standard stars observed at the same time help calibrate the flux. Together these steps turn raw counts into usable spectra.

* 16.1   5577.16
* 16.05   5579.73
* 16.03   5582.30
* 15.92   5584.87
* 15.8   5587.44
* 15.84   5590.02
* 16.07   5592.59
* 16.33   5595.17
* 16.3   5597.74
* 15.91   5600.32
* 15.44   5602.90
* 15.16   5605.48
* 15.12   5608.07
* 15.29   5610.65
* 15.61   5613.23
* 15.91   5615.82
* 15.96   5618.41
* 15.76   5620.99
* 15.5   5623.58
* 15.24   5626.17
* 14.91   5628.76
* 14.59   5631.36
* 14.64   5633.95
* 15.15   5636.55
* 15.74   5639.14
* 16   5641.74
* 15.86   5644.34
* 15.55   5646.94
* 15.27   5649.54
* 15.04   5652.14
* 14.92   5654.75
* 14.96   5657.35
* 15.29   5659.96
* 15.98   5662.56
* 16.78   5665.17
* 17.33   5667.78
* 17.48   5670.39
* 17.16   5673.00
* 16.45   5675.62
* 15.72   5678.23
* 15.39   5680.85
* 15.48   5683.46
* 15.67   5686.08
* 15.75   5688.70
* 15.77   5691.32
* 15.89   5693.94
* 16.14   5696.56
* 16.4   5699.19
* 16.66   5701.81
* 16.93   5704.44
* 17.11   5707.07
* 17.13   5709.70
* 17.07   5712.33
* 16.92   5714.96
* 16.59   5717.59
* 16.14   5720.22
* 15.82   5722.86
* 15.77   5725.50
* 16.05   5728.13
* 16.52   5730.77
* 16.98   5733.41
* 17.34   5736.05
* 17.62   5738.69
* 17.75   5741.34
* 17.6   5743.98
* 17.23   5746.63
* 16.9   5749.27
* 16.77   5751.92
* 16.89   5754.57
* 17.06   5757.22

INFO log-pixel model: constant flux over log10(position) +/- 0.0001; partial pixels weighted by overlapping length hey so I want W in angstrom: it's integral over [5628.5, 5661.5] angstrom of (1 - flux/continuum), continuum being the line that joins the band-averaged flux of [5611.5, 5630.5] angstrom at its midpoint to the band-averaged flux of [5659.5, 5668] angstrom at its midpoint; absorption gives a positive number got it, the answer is 1.5 angstrom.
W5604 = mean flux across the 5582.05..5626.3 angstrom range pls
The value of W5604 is 15.7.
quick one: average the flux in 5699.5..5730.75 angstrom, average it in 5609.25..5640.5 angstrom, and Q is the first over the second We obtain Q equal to 1.1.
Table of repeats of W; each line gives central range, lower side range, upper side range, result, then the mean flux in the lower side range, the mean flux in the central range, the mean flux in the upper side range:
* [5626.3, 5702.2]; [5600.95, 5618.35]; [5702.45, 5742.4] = 1.5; 15.5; 15.8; 16.8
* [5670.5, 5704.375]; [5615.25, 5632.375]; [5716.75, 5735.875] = -0.3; 15.4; 16.1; 16.3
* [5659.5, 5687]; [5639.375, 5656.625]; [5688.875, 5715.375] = -0.6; 15.4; 16.3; 16.6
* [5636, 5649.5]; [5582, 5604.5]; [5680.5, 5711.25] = 0.4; 15.9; 15.7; 16.2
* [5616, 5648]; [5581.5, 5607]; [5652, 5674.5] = 1.2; 15.9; 15.4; 16.2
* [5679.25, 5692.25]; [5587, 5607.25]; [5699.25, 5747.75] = 0.7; 15.8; 15.6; 16.8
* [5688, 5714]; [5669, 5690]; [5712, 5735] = -0.4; 16.1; 16.5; 16.4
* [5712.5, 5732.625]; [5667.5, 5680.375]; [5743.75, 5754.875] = 0.7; 16.7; 16.3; 17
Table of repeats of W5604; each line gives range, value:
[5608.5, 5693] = 15.7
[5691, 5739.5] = 16.6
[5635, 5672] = 15.8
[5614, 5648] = 15.4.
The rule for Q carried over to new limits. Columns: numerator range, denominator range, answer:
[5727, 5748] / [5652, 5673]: 1.07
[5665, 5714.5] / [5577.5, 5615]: 1.04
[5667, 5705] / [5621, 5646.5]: 1.06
